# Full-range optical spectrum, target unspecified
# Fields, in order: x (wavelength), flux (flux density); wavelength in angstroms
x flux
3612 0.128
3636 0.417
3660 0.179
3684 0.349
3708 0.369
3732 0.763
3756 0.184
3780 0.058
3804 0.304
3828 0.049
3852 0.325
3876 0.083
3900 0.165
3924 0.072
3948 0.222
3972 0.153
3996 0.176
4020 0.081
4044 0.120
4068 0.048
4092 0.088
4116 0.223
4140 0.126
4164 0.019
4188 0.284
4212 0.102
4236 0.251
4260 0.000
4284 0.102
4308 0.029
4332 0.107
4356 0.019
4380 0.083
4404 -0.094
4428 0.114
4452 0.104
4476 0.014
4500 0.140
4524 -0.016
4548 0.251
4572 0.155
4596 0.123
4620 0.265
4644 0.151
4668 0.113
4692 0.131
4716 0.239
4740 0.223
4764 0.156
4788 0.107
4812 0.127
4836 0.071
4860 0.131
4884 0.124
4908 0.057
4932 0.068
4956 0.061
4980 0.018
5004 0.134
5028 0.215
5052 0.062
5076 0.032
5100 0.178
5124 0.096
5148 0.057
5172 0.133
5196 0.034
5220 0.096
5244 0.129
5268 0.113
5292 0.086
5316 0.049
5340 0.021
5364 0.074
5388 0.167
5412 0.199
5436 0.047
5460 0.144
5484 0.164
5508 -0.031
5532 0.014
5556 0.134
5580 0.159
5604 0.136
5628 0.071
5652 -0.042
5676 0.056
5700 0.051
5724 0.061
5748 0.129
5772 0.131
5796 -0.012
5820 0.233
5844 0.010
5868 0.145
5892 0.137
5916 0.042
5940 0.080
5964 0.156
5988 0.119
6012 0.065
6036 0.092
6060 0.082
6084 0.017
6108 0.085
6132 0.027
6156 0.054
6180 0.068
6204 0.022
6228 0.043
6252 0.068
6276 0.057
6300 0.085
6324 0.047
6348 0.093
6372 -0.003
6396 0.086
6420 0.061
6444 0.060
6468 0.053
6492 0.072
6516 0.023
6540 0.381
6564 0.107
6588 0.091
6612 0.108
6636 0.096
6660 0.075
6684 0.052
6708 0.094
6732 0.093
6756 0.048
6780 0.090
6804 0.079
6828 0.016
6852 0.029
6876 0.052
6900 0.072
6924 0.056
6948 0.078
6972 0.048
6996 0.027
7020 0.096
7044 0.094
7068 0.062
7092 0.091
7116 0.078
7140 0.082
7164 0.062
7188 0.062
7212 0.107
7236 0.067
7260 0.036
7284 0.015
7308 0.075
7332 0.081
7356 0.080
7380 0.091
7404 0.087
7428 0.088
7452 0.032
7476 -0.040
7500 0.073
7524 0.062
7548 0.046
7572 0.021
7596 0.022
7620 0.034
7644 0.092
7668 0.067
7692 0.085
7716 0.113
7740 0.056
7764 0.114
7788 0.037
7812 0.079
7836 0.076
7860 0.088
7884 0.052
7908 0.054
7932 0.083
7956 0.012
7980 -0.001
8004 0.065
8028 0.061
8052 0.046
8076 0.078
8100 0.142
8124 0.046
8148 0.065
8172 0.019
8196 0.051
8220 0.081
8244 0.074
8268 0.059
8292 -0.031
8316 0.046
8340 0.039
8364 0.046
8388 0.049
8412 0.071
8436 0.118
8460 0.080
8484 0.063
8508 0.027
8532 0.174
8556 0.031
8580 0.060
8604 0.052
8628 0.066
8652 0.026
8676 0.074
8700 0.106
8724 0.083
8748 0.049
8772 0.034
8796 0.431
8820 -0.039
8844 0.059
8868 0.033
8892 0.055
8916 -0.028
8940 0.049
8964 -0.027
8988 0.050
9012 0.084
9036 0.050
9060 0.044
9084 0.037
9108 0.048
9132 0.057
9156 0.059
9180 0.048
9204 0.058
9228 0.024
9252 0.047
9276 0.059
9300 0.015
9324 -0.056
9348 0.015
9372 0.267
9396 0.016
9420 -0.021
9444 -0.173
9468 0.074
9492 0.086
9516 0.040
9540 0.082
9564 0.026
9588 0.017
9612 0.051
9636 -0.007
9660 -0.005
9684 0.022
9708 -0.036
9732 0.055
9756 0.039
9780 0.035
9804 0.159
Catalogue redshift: 0.756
